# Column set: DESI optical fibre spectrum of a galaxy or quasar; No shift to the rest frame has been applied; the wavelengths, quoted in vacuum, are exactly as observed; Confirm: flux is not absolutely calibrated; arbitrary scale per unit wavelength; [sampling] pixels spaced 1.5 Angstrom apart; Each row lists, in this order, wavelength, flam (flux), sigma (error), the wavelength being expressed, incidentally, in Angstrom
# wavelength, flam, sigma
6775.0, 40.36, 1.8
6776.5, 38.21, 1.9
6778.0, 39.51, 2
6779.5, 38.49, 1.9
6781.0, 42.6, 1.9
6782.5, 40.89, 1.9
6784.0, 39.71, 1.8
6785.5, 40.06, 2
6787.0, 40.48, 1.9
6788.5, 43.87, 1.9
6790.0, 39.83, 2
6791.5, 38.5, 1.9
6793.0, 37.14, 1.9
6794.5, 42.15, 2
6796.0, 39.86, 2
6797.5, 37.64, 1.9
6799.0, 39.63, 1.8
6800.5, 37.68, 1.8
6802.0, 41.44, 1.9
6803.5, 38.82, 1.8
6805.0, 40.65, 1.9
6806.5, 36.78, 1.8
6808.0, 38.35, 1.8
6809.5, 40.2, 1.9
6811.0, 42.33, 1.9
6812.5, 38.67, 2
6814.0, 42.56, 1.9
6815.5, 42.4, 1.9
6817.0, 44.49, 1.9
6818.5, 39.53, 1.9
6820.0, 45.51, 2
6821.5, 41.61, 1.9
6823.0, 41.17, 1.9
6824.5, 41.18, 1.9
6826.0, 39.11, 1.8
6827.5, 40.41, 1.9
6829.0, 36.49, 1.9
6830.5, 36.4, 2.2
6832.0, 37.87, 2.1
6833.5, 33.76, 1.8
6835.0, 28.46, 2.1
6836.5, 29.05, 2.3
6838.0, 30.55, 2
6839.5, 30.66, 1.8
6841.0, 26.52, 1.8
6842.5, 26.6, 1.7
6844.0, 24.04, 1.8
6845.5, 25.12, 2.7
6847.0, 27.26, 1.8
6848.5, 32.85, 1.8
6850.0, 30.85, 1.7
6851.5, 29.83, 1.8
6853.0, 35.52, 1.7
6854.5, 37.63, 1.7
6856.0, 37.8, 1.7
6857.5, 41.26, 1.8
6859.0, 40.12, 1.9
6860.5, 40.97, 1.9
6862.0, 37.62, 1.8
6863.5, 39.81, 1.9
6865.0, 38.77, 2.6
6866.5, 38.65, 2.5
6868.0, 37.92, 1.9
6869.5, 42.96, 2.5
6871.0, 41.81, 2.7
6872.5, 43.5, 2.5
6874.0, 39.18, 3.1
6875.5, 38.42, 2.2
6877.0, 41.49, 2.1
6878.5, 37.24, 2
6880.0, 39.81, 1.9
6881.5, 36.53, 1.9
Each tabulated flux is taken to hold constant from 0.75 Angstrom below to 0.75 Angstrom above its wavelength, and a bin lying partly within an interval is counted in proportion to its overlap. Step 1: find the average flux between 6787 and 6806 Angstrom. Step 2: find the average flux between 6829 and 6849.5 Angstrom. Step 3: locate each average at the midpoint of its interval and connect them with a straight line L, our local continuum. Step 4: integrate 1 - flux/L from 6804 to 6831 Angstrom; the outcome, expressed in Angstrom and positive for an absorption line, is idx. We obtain -4.2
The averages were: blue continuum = 39.8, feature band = 40.5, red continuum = 30.2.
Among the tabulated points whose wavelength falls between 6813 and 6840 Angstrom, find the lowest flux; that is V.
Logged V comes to 28.46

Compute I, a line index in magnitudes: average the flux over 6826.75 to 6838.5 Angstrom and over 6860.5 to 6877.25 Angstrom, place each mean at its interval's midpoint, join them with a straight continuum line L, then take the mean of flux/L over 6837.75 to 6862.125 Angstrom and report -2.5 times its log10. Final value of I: 0.14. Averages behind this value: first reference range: 34.2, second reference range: 40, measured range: 32.6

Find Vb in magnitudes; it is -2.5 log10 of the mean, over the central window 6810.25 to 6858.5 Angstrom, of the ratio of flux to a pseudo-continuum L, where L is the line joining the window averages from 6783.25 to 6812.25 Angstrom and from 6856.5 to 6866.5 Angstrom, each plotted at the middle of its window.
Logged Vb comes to 0.12 mag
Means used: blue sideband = 39.7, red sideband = 39.6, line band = 35.6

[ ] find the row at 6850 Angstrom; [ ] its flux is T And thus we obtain 30.85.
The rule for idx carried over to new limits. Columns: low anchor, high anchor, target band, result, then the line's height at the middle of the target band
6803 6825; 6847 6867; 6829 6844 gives 3.00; 38.7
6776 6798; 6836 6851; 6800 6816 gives -1.97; 35.7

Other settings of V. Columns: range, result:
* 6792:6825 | 36.78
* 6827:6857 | 24.04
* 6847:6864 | 27.26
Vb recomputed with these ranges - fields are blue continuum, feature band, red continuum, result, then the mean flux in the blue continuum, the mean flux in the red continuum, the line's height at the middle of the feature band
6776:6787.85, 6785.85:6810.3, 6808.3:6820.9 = 0.04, 40.1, 41.8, 40.9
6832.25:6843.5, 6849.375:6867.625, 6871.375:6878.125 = -0.05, 29.6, 40.5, 35.7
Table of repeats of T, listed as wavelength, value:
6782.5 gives 40.89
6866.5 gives 38.65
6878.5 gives 37.24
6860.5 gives 40.97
